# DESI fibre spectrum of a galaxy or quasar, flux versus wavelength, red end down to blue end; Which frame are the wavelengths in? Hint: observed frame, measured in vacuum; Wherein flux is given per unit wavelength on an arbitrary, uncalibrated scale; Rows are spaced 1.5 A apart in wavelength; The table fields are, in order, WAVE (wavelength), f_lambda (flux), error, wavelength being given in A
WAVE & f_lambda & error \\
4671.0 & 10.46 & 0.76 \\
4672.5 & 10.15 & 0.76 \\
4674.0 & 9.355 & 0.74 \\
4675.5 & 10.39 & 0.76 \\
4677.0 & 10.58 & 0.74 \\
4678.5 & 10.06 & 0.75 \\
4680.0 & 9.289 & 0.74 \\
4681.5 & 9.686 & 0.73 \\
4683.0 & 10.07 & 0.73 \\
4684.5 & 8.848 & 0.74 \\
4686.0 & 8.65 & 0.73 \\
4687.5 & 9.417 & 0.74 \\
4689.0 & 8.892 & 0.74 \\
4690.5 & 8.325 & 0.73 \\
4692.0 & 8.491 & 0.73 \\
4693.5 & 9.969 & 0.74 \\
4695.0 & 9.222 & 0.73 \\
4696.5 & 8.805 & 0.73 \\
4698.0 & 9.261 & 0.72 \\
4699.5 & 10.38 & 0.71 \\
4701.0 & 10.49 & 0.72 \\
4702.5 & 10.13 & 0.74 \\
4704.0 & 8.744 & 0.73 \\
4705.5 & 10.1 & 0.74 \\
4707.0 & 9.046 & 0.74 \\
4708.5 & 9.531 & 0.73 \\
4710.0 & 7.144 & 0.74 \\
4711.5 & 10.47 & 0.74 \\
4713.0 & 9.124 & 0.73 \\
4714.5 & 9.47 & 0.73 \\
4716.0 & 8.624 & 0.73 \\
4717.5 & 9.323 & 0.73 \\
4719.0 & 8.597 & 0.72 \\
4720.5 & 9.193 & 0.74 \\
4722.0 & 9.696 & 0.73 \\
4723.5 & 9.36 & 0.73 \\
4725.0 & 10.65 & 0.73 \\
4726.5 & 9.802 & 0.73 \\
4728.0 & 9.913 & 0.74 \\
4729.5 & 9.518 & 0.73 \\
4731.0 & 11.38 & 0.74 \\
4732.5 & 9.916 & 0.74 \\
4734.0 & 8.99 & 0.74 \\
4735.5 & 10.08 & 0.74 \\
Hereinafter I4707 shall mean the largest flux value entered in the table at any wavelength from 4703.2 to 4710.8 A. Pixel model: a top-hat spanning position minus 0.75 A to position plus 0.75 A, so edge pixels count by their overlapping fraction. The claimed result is 10.1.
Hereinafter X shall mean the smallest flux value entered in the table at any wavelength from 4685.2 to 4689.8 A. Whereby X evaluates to 8.65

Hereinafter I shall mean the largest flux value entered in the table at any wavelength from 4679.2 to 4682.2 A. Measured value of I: 9.686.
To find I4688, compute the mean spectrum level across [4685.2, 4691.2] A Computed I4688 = 8.83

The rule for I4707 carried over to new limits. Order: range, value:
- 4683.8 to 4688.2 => 9.417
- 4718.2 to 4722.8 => 9.696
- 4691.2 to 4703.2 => 10.49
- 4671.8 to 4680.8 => 10.58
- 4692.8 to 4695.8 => 9.969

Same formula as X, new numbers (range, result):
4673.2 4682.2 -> 9.289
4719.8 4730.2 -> 9.193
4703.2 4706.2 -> 8.744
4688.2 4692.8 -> 8.325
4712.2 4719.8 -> 8.597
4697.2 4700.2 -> 9.261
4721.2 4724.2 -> 9.36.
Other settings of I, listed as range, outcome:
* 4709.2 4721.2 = 10.47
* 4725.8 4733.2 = 11.38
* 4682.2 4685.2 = 10.07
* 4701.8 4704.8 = 10.13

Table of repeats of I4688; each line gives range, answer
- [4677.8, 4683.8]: 9.77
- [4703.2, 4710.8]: 8.93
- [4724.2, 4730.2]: 9.97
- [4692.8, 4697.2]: 9.33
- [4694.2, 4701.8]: 9.64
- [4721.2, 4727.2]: 9.87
